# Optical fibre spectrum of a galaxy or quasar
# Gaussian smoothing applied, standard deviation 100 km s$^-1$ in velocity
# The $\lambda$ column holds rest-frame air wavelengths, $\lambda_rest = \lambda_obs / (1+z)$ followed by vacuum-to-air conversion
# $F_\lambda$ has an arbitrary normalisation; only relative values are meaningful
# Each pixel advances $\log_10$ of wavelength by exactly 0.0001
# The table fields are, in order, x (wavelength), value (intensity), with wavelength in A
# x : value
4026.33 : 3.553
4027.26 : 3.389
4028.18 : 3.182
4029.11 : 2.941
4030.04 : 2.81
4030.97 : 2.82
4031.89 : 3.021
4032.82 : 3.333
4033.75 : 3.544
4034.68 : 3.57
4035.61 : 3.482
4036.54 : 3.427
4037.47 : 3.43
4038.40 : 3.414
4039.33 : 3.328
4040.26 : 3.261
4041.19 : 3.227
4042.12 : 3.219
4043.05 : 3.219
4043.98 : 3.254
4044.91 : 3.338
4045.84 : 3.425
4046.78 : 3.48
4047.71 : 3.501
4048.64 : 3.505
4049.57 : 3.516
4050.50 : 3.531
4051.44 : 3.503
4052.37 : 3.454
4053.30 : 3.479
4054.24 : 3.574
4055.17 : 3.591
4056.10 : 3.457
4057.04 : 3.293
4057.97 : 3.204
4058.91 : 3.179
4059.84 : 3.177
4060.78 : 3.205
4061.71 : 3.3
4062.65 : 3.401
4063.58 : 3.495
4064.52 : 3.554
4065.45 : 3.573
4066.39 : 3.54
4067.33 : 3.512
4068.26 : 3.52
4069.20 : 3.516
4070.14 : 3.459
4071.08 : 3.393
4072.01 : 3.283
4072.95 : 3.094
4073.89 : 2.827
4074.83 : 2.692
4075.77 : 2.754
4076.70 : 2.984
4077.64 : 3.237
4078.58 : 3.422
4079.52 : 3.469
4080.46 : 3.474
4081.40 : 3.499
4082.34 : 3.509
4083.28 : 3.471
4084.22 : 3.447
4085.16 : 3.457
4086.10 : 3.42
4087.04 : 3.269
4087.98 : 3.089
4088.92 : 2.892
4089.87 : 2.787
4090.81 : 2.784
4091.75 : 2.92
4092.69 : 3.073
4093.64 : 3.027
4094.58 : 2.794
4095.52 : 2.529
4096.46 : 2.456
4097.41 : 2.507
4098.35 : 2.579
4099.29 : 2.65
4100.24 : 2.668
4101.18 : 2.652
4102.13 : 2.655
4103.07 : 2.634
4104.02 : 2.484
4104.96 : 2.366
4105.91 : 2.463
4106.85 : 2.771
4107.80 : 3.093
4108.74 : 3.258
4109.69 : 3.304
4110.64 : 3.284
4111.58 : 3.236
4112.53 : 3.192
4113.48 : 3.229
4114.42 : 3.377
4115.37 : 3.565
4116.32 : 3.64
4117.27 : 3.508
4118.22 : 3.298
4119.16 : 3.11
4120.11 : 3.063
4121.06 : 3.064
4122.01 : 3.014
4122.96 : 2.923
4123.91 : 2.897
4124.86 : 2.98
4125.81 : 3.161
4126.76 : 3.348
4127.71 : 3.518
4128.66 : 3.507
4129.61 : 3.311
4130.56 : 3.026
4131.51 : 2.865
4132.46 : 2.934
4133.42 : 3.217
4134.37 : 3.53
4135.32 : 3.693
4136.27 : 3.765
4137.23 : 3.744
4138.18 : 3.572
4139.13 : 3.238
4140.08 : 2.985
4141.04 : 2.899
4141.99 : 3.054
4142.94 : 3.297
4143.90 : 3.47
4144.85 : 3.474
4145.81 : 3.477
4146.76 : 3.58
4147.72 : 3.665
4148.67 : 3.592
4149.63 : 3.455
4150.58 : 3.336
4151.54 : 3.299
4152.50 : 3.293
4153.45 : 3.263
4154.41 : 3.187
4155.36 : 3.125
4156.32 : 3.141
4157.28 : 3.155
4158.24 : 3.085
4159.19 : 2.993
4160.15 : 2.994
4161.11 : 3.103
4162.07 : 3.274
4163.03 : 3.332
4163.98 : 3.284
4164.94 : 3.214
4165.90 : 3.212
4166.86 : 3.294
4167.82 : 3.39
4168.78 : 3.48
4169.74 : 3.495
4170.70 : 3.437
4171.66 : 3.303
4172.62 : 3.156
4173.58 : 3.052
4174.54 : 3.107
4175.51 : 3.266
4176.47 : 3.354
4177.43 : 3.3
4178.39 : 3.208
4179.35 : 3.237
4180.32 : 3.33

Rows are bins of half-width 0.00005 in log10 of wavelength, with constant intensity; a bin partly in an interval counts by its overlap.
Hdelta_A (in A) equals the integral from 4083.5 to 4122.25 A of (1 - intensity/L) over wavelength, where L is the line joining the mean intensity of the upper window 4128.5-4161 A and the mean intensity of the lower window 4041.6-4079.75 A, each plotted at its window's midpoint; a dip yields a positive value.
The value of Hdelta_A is 3.8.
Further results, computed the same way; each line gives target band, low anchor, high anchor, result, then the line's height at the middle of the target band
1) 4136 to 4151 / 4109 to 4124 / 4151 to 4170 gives -0.8 A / 3.23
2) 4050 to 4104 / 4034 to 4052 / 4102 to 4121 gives 1.4 A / 3.25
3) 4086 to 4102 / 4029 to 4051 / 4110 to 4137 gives 2.3 A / 3.28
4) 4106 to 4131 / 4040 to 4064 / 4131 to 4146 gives 1.0 A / 3.33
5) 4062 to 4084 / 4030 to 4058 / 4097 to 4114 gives -1.5 A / 3.12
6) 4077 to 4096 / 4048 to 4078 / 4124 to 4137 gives 0.8 A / 3.32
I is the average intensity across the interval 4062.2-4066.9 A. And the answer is 3.51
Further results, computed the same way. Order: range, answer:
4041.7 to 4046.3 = 3.29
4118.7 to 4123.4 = 3.03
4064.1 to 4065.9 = 3.58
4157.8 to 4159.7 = 3.05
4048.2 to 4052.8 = 3.5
